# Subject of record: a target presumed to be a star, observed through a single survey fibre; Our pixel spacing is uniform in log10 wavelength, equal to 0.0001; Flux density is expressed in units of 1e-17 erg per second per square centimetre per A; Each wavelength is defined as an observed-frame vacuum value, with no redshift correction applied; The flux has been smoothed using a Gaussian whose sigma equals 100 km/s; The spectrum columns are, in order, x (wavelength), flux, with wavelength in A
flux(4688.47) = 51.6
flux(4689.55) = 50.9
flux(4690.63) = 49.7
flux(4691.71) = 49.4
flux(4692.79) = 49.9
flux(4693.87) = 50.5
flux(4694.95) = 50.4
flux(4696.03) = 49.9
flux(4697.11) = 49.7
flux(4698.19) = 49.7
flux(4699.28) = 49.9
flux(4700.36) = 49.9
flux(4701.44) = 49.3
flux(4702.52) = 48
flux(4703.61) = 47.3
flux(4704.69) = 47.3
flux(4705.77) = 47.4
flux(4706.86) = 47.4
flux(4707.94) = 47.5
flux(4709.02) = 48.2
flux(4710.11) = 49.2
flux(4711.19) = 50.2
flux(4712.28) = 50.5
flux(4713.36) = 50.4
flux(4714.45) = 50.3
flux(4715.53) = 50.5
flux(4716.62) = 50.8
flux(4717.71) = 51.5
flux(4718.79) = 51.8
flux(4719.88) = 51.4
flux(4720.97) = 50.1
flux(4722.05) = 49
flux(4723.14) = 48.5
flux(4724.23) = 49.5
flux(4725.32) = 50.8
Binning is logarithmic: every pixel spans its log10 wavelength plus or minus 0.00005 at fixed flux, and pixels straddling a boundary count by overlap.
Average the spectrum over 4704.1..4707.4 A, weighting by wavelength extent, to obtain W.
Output 47.4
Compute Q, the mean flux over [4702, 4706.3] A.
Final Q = 47.5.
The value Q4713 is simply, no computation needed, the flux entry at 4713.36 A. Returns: 50.4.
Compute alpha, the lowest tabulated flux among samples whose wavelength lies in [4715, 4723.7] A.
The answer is 48.5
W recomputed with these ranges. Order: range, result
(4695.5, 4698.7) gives 49.8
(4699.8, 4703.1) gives 49.1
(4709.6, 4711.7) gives 49.8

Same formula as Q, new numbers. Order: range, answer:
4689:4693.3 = 50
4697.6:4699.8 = 49.7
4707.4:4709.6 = 47.9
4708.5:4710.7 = 48.7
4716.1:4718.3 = 51.2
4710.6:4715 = 50.4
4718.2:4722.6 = 50.6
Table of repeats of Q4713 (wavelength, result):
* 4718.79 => 51.8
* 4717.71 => 51.5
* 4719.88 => 51.4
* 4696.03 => 49.9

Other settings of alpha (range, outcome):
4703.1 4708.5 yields 47.3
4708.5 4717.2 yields 48.2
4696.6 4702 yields 49.3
